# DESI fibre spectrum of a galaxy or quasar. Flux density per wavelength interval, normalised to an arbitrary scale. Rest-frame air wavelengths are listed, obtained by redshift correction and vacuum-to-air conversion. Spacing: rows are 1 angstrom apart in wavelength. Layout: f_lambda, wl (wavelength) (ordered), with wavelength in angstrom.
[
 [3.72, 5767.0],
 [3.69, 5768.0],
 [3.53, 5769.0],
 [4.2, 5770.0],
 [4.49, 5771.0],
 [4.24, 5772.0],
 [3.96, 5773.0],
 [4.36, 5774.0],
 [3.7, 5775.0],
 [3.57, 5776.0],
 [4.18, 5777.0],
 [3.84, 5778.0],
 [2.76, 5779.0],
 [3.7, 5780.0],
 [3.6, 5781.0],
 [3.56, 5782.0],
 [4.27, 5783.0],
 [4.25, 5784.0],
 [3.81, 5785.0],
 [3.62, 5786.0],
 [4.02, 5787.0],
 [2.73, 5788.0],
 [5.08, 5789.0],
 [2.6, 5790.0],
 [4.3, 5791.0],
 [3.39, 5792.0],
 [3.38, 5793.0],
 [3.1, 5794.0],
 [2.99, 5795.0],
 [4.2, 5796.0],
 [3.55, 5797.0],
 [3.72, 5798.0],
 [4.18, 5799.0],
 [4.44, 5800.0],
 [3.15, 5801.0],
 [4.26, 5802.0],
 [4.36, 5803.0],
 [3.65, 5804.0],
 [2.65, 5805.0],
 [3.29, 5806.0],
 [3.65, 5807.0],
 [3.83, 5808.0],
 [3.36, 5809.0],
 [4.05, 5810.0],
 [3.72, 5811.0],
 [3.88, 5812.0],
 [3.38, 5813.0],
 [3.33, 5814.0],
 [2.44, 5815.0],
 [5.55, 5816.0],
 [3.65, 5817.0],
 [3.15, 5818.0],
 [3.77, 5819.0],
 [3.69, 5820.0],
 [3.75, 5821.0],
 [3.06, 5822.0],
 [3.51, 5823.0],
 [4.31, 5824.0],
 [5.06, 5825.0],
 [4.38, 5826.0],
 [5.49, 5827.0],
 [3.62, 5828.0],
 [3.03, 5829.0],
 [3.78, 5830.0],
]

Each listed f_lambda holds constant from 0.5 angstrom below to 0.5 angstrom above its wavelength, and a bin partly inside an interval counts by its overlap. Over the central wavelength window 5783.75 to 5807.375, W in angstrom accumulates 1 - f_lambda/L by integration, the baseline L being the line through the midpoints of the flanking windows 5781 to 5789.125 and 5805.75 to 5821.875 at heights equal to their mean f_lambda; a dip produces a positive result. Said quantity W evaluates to 0.6 angstrom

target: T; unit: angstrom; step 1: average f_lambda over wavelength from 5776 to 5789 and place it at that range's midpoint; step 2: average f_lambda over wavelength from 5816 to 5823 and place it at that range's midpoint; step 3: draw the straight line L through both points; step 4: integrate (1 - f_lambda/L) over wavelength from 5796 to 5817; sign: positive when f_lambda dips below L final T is -0.3 angstrom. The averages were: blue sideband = 3.74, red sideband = 3.66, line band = 3.73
